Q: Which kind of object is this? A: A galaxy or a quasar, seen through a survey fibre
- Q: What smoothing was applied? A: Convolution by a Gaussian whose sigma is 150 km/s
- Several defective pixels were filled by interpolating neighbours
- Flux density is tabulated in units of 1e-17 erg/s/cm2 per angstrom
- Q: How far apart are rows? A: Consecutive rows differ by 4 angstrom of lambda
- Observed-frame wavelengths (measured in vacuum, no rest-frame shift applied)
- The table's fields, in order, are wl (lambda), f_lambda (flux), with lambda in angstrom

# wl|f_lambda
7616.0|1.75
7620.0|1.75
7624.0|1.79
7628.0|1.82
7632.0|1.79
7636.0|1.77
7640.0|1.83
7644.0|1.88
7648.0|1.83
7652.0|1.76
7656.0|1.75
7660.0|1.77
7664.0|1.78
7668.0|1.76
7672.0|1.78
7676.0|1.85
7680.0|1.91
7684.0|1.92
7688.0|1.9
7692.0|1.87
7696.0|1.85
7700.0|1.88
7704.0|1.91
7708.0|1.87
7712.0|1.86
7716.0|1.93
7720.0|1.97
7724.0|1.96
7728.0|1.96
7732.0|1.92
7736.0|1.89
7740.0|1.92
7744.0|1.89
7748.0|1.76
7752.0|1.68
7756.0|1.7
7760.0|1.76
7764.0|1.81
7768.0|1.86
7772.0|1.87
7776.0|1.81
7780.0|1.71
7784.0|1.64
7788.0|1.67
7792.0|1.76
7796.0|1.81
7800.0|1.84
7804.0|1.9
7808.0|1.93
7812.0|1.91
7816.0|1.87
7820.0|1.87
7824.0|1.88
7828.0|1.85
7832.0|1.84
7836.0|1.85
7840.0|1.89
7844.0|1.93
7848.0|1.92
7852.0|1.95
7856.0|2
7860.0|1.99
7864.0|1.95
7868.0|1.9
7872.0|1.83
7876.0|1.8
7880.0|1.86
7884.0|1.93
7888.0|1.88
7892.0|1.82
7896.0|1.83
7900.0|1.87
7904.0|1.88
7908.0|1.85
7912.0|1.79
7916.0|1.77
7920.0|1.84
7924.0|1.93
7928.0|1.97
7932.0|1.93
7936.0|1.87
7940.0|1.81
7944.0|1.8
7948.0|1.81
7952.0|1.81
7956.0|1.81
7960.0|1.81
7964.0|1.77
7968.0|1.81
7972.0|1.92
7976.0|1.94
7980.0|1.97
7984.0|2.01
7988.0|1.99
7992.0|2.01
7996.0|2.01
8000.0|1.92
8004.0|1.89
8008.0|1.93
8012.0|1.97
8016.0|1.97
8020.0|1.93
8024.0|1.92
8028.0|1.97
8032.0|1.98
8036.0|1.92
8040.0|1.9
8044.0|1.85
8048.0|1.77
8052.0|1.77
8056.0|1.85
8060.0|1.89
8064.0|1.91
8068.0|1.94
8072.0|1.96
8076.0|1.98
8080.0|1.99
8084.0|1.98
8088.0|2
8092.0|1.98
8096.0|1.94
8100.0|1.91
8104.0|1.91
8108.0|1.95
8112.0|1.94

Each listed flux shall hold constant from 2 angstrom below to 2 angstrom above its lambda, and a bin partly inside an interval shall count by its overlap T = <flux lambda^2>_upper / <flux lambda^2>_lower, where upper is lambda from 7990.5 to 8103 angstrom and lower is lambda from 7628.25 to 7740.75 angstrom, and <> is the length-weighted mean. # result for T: 1.14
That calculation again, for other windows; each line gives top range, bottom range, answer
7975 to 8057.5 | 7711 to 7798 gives 1.13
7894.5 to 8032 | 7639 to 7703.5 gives 1.11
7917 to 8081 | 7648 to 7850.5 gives 1.10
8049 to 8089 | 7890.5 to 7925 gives 1.09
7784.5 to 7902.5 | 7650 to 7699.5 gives 1.07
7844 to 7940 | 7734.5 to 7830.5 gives 1.07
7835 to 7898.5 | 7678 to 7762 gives 1.05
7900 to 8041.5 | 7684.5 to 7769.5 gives 1.08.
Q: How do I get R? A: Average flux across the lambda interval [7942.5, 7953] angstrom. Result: 1.81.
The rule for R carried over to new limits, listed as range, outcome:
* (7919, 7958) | 1.86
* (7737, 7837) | 1.82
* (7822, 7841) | 1.86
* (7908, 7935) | 1.87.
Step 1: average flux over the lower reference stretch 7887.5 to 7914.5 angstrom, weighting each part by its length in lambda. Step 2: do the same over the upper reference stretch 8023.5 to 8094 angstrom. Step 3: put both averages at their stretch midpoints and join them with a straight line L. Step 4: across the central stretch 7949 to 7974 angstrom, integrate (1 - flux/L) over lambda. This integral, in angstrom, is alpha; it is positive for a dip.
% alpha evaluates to 0.7 angstrom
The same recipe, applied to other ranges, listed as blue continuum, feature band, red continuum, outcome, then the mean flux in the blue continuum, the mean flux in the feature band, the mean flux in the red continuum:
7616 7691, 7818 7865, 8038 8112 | -1.27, 1.81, 1.91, 1.92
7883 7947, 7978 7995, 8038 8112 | -1.01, 1.86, 2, 1.92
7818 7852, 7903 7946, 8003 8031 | 1.23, 1.88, 1.86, 1.94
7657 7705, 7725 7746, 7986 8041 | -0.63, 1.84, 1.92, 1.95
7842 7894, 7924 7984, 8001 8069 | 1.17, 1.9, 1.87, 1.9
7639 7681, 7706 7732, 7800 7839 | -1.31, 1.81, 1.92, 1.88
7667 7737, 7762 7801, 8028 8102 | 2.47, 1.89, 1.78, 1.92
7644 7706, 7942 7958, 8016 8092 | 0.76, 1.84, 1.81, 1.92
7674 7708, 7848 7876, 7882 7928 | -0.93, 1.89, 1.93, 1.86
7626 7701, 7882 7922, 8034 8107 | 0.67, 1.83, 1.85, 1.91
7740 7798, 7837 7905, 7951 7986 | -2.67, 1.77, 1.9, 1.87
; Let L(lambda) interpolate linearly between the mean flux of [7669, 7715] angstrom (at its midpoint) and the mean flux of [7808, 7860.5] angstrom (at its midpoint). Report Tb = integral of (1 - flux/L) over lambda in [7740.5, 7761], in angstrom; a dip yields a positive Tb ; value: 1.25 angstrom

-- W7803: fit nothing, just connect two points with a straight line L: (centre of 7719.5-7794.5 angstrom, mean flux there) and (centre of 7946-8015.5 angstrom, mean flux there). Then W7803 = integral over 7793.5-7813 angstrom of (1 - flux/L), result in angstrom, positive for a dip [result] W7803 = -0.4 angstrom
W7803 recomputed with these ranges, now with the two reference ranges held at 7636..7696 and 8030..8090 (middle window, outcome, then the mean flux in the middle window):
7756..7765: 0.4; 1.76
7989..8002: -0.6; 1.98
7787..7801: 0.6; 1.77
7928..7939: -0.1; 1.9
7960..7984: 0.1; 1.89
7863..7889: 0.0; 1.88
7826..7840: 0.1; 1.85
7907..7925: 0.5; 1.83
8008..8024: -0.4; 1.95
